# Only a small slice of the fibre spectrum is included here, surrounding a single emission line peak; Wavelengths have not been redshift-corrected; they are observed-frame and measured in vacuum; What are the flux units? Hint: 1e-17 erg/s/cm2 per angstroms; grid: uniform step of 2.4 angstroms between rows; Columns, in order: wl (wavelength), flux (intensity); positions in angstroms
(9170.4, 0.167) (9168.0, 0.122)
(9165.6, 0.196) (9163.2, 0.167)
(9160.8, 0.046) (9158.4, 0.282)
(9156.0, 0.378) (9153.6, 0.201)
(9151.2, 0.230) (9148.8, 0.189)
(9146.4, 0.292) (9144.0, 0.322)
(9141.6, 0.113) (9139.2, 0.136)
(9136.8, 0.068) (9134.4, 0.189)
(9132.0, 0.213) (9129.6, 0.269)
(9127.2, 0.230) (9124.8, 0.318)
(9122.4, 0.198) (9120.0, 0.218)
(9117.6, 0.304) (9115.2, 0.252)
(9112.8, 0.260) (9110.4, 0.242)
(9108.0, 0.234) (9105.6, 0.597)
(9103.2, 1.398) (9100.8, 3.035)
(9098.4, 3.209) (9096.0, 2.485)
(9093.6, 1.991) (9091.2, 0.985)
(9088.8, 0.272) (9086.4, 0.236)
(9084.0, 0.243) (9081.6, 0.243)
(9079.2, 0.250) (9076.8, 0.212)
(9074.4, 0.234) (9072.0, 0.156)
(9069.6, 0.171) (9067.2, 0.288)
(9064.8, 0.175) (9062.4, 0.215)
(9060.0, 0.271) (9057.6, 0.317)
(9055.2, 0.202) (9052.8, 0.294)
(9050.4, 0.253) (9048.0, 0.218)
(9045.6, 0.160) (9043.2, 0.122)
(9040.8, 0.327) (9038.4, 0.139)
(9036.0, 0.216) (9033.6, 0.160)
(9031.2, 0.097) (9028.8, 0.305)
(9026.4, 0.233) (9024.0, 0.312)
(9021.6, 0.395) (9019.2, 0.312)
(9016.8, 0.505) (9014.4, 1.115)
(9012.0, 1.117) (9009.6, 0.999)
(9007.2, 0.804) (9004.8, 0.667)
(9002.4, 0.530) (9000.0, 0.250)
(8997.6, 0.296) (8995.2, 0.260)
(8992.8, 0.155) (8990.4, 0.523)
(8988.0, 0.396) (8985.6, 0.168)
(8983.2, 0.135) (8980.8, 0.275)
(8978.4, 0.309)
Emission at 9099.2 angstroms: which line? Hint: [O III] 5007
